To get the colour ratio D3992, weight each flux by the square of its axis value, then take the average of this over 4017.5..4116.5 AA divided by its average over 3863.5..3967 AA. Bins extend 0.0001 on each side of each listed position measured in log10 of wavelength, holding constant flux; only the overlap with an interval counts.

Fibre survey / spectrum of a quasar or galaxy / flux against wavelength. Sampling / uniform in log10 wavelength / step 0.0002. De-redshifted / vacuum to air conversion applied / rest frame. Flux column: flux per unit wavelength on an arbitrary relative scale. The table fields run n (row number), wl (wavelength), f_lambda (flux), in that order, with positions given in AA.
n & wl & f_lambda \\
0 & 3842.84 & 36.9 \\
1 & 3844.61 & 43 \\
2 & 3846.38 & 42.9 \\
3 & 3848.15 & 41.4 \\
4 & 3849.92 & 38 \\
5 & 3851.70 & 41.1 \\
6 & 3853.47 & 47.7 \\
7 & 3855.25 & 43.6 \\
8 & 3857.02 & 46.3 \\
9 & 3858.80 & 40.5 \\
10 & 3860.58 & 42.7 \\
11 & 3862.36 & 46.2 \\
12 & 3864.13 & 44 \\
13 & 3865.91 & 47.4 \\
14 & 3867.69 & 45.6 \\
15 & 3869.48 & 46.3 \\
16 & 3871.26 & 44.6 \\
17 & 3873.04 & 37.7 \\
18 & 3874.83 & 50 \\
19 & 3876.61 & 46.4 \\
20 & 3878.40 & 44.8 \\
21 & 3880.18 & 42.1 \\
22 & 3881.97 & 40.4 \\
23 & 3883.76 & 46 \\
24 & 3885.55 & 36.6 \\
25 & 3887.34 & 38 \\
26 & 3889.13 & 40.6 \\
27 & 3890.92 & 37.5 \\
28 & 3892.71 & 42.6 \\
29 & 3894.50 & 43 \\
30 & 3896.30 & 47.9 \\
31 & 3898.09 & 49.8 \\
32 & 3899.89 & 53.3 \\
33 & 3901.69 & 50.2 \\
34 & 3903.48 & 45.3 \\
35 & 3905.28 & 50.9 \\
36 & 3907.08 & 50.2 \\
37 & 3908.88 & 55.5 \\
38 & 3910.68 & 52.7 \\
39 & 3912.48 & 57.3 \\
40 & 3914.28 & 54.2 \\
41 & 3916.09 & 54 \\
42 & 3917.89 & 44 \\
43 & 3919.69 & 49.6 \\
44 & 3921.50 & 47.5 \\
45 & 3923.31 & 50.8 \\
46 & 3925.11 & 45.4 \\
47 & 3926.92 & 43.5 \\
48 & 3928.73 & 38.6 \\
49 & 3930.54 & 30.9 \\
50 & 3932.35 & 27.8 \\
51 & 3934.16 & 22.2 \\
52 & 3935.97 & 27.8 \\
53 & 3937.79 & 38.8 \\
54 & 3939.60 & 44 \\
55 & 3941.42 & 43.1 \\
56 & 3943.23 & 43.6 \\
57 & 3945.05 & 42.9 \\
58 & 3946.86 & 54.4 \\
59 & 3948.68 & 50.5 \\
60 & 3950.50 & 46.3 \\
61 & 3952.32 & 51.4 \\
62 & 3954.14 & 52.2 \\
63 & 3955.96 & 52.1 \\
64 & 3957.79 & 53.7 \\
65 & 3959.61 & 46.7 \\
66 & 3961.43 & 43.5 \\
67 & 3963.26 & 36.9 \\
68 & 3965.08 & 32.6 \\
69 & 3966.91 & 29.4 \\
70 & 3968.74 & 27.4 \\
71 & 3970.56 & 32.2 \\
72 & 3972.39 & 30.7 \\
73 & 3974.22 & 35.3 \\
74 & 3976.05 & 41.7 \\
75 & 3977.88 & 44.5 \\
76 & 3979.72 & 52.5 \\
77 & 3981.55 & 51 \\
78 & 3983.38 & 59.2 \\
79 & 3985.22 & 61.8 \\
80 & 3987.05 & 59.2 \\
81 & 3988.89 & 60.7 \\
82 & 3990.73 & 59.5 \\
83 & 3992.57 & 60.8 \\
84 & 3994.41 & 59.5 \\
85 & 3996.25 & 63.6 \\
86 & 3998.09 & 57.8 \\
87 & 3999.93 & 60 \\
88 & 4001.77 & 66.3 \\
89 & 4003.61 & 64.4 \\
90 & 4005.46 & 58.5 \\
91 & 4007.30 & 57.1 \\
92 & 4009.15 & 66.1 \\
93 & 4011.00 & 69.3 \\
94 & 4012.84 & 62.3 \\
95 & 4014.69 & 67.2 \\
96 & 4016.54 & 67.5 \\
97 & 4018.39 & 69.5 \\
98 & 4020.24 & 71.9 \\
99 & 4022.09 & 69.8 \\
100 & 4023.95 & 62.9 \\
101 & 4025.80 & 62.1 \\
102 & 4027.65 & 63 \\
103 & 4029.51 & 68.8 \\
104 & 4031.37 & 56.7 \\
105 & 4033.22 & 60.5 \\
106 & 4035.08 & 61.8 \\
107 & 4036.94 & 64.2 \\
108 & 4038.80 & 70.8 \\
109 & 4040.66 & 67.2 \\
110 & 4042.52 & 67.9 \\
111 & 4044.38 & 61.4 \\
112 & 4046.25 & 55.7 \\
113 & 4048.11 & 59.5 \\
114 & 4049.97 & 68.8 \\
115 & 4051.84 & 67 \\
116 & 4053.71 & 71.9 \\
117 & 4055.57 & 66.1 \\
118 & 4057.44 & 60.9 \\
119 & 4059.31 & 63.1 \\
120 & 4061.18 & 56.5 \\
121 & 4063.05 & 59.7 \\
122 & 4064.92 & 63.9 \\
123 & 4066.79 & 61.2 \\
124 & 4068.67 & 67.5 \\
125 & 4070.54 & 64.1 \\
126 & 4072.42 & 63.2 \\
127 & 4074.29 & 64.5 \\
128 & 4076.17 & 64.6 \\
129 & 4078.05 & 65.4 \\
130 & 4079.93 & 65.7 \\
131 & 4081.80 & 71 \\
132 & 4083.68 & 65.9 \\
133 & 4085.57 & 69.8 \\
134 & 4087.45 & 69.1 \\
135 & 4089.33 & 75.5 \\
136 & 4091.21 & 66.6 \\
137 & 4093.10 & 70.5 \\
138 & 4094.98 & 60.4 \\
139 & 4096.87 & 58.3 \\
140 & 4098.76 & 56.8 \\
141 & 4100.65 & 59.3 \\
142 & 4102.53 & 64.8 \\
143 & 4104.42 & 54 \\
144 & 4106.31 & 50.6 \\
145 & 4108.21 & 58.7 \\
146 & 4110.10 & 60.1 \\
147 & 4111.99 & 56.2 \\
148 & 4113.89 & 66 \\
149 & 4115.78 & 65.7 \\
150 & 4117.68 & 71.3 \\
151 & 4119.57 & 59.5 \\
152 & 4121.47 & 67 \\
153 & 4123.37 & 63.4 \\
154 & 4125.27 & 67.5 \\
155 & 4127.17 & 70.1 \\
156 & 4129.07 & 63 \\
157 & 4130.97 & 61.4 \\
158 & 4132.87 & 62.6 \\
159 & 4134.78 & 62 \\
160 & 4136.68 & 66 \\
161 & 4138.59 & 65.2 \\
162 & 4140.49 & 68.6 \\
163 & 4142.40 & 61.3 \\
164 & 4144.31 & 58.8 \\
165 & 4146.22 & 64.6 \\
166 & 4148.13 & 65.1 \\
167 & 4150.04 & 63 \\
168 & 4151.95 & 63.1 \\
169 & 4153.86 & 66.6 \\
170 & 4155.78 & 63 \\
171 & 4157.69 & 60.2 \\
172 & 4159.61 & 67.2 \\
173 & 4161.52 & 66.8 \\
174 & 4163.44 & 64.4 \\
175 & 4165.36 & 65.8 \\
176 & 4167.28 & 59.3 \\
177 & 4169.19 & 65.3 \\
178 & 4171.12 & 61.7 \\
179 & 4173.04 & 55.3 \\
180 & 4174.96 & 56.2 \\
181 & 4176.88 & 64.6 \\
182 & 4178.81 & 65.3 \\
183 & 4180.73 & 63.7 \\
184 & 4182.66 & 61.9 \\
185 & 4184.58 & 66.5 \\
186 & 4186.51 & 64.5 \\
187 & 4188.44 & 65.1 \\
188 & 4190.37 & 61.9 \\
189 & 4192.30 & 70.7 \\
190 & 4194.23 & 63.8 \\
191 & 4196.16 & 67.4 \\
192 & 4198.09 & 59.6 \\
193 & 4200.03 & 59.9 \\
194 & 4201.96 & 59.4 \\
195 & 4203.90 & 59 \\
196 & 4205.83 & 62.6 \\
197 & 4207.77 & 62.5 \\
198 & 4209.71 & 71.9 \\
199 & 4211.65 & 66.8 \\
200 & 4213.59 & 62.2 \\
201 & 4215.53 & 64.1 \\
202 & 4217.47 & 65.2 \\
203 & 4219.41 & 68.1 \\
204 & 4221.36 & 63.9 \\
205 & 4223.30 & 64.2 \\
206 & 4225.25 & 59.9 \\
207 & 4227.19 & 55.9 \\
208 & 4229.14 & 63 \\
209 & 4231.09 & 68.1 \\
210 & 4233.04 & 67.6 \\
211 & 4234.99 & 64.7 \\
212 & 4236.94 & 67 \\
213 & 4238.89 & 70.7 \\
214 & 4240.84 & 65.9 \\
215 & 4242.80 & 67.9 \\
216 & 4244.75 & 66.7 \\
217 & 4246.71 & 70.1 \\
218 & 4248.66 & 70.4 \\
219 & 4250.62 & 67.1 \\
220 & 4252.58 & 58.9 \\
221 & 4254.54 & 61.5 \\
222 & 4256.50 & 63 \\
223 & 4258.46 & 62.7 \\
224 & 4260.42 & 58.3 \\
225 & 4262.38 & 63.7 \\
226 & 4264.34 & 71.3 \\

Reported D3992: 1.54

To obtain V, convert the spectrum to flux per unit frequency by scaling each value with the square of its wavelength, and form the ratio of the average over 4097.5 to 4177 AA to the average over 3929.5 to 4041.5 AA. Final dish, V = 1.3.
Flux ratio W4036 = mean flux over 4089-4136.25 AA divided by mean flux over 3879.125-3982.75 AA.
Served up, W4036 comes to 1.4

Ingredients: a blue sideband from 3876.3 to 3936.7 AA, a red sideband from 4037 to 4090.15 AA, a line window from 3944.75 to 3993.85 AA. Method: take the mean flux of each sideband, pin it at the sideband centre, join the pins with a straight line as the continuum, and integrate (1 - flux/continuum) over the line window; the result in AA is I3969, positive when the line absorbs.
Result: 5.2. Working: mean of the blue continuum 44.4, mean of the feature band 47.2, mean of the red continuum 65.2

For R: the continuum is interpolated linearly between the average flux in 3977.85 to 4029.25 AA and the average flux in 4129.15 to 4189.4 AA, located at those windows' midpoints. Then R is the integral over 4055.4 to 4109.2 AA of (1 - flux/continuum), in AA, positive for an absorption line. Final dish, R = -0.5 AA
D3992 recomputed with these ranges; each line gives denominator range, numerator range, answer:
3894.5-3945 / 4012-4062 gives 1.52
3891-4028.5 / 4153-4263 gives 1.43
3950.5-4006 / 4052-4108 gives 1.34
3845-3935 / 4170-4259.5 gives 1.69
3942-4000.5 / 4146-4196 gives 1.45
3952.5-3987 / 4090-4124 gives 1.50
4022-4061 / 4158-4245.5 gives 1.08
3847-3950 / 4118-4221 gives 1.65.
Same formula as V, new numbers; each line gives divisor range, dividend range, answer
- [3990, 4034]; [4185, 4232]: 1.10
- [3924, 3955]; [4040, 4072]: 1.63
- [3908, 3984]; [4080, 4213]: 1.61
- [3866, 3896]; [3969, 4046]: 1.48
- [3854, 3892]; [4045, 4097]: 1.66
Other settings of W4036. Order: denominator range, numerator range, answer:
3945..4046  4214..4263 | 1.16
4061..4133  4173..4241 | 1.00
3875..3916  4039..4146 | 1.36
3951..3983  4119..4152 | 1.51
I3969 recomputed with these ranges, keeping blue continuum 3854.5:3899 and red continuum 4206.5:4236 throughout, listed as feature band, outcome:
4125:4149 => -1.95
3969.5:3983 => 2.18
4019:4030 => -2.89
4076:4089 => -2.73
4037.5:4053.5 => -3.34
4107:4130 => -2.21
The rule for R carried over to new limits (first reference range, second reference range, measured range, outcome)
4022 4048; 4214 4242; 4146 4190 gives 0.7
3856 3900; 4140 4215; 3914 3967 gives 5.0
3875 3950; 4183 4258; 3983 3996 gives -2.8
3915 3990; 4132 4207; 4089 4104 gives -1.7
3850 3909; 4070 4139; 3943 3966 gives 2.0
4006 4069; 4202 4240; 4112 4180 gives 0.7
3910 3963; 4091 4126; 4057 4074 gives -1.4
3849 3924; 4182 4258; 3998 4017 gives -3.9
